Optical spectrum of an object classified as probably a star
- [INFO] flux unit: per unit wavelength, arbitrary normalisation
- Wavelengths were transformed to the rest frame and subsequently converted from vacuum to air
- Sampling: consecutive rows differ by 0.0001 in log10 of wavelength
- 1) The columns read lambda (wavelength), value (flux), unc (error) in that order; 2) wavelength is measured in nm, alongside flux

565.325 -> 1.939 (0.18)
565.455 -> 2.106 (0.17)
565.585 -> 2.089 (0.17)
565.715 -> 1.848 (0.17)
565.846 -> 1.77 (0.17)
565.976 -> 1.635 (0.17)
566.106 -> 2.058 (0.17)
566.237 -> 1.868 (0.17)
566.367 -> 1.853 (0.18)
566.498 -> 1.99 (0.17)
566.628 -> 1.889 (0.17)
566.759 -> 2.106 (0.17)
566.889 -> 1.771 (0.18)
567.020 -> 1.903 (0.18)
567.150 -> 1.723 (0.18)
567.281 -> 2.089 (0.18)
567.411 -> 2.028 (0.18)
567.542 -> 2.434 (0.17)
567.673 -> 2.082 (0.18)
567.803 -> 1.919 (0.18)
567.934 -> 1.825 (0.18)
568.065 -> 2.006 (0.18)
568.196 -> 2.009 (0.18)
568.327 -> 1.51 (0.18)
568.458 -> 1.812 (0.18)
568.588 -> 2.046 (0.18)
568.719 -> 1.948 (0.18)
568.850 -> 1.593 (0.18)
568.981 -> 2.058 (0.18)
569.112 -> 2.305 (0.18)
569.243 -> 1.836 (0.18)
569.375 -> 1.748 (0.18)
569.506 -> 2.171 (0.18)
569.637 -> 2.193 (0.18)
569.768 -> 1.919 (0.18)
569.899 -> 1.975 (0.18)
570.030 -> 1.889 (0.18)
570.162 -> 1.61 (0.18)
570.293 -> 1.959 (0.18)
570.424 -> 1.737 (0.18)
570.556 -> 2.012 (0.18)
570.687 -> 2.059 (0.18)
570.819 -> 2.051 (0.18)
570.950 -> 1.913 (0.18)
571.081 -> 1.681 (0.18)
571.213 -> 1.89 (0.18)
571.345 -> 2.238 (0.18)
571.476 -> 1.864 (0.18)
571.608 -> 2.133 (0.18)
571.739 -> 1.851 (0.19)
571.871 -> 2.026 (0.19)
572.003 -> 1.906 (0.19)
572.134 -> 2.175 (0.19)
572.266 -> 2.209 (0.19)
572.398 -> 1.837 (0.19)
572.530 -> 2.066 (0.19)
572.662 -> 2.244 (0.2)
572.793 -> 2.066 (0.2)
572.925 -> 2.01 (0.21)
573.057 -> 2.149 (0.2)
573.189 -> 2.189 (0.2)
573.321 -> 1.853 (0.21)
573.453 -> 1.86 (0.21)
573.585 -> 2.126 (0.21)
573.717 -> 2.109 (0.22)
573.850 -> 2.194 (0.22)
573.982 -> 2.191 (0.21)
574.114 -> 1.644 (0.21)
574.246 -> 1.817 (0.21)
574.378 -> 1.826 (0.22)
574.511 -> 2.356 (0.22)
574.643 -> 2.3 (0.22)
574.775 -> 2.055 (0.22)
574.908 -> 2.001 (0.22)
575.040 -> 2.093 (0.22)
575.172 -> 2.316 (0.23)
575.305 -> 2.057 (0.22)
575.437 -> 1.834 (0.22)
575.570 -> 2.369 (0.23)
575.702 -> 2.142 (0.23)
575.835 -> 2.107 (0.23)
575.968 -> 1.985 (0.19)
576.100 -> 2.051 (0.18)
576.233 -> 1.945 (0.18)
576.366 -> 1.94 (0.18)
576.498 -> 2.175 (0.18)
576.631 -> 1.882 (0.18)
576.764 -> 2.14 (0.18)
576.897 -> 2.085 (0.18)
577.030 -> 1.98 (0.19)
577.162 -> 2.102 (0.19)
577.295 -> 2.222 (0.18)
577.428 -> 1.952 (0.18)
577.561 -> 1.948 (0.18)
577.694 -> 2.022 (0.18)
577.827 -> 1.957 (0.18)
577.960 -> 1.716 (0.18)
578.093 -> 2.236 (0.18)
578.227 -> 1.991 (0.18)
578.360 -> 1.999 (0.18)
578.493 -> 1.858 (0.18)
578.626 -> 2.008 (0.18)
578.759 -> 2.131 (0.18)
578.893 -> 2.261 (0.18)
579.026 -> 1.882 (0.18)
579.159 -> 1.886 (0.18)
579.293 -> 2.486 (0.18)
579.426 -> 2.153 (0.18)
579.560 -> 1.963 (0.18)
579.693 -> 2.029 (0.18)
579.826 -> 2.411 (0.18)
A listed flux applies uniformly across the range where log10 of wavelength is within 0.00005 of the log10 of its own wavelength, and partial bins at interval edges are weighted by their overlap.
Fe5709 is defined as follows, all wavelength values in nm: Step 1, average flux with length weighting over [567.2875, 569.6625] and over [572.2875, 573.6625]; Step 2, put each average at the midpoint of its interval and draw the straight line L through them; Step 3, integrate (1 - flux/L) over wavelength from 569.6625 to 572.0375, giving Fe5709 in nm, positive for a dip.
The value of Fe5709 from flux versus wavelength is 0.093 nm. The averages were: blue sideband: 1.97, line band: 1.93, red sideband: 2.05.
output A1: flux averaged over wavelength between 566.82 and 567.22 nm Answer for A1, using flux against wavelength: 1.81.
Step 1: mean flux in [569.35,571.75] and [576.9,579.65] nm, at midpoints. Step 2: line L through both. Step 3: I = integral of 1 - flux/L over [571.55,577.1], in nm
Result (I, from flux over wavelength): -0.17 nm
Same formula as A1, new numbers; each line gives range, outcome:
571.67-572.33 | 2.03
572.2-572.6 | 2.04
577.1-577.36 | 2.16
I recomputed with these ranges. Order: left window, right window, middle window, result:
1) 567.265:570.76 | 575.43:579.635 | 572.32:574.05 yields -0.061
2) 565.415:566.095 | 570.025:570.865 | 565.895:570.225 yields -0.082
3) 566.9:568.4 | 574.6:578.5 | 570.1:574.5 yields 0.027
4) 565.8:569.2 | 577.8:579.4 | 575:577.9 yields -0.057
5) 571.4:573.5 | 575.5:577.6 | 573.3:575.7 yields -0.016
